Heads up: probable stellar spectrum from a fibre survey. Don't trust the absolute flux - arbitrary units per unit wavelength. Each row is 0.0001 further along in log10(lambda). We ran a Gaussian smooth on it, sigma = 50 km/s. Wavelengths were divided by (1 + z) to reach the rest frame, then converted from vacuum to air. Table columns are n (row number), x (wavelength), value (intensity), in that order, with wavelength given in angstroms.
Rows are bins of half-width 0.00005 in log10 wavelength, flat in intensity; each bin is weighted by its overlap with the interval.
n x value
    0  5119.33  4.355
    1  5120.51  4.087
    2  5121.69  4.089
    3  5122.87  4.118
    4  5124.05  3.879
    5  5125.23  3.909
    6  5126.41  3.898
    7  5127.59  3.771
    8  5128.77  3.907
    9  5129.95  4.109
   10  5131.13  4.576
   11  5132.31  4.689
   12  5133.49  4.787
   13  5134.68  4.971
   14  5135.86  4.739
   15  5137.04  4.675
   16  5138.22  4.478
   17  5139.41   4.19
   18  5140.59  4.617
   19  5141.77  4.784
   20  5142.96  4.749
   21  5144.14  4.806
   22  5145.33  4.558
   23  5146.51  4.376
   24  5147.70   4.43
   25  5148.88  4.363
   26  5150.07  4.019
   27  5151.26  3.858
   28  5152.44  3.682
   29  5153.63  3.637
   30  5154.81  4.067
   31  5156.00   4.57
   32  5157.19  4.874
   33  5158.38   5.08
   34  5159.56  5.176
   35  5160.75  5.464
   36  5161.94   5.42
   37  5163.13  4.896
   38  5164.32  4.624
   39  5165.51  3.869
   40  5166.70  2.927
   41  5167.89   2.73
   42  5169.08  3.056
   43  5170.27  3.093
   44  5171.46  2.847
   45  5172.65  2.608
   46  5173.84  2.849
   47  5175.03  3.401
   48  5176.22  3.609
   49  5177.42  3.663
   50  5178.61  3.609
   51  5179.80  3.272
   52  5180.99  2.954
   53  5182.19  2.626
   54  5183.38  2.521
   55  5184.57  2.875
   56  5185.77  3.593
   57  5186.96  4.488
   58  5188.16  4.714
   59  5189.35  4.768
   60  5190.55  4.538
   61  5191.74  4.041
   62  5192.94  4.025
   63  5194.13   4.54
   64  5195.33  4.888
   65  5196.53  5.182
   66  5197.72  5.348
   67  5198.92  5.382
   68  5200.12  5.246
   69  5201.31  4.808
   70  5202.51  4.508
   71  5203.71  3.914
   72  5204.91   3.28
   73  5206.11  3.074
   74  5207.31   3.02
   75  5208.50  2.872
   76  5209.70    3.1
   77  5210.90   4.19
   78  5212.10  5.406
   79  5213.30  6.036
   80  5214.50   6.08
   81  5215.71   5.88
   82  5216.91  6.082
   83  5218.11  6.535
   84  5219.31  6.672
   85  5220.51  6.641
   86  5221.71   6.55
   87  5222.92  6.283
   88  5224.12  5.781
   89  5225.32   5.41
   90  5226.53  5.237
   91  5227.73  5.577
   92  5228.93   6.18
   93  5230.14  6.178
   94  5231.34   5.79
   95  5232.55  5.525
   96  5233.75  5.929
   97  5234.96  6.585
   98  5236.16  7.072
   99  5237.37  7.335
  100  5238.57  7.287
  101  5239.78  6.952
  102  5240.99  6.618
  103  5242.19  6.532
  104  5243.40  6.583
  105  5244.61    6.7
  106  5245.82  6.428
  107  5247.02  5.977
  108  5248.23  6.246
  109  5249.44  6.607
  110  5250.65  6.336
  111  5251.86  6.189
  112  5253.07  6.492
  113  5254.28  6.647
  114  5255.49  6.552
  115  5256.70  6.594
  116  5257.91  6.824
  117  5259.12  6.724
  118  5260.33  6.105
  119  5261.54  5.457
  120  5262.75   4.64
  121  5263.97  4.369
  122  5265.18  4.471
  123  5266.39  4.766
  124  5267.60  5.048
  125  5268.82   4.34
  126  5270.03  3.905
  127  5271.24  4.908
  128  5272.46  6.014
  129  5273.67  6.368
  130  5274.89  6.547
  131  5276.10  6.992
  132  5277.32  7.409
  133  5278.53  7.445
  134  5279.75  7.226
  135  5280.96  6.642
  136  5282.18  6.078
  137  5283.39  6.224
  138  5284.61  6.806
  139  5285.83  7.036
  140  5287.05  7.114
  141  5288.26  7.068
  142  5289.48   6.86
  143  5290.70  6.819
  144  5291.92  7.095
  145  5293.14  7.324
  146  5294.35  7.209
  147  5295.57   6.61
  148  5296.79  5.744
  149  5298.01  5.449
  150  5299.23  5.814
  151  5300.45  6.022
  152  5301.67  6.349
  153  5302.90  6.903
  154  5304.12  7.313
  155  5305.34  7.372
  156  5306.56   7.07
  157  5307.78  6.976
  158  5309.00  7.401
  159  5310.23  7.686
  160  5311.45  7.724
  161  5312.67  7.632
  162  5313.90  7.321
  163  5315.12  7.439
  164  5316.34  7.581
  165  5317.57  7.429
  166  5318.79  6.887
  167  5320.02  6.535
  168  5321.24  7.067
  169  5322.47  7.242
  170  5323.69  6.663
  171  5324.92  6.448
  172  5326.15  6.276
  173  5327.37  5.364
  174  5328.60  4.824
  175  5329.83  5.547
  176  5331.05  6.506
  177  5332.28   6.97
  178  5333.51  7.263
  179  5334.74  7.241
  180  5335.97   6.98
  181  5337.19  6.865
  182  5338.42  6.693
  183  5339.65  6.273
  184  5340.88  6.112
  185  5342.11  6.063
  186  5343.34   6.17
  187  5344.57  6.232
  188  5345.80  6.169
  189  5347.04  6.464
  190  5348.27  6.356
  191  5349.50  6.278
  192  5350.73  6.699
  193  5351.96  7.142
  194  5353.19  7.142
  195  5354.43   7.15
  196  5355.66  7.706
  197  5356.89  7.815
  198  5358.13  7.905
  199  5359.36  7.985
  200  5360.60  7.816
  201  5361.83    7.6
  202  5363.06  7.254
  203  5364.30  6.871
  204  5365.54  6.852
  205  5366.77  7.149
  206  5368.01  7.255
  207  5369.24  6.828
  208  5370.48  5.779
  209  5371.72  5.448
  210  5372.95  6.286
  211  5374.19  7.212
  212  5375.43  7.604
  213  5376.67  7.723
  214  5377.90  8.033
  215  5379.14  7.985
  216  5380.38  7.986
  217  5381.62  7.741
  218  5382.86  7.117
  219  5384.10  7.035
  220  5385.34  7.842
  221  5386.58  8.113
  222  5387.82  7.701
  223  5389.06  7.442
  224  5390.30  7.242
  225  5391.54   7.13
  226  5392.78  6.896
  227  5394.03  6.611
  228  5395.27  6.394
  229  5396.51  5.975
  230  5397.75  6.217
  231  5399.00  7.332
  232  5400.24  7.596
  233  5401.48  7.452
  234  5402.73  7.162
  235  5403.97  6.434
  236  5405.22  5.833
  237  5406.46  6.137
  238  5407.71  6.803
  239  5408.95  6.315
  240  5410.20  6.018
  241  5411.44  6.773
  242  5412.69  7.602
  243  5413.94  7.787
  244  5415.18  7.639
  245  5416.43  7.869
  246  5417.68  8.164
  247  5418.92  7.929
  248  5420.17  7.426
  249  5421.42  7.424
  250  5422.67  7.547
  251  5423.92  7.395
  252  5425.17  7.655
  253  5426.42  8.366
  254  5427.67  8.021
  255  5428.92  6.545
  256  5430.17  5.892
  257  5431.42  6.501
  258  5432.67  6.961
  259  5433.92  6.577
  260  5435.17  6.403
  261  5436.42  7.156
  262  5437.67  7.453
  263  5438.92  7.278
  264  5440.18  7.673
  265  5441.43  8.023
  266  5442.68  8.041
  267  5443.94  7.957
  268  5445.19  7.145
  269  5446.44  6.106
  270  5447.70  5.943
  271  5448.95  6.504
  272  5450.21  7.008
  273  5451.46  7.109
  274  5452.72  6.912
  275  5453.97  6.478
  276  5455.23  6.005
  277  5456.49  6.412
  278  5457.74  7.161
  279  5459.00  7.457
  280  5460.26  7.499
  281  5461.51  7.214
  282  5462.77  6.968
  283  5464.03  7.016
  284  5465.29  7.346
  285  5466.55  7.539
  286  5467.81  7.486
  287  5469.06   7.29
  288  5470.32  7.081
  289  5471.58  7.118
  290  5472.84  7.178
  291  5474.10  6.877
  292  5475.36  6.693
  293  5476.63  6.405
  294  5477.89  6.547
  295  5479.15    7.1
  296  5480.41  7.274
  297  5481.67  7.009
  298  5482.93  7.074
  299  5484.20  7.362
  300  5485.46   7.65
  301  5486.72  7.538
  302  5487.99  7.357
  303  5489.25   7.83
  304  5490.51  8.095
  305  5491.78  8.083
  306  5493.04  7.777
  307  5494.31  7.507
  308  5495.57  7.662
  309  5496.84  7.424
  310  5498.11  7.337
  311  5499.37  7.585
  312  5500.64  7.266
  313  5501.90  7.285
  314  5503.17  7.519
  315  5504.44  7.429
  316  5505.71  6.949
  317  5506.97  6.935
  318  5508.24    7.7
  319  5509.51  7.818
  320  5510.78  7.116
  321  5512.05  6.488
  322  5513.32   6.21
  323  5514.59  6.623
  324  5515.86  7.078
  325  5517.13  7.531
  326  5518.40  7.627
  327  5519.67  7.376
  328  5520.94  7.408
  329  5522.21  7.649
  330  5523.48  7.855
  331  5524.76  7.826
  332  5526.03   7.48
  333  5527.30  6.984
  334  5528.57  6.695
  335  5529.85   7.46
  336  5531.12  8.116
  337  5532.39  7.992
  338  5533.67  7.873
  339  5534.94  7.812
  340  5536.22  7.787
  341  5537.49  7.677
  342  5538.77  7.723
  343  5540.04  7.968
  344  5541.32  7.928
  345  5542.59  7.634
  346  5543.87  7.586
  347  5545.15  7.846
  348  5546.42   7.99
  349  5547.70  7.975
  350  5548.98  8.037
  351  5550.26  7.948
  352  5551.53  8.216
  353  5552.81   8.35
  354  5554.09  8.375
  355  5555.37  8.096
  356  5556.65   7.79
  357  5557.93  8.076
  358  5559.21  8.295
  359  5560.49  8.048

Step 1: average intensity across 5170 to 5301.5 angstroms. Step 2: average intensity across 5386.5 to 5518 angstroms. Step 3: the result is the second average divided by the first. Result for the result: 1.3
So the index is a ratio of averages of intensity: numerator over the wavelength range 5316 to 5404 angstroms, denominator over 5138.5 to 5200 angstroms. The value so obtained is 1.7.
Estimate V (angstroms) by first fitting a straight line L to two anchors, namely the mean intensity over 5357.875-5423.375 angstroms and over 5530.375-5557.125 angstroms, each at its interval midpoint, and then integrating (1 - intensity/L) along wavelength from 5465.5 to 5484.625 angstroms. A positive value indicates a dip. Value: 1.3 angstroms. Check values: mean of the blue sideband 7.17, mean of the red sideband 7.94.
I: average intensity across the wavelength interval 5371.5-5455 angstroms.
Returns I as 7.14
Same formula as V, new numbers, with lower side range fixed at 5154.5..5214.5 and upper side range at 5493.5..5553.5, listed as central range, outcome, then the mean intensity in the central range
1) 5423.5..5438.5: -1.1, 7.08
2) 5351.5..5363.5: -3.6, 7.56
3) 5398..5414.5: -1.3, 6.84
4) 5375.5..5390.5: -3.9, 7.67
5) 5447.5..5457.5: 0.3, 6.6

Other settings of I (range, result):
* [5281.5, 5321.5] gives 6.91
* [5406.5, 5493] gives 7.17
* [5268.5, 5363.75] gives 6.74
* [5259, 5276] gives 5.27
